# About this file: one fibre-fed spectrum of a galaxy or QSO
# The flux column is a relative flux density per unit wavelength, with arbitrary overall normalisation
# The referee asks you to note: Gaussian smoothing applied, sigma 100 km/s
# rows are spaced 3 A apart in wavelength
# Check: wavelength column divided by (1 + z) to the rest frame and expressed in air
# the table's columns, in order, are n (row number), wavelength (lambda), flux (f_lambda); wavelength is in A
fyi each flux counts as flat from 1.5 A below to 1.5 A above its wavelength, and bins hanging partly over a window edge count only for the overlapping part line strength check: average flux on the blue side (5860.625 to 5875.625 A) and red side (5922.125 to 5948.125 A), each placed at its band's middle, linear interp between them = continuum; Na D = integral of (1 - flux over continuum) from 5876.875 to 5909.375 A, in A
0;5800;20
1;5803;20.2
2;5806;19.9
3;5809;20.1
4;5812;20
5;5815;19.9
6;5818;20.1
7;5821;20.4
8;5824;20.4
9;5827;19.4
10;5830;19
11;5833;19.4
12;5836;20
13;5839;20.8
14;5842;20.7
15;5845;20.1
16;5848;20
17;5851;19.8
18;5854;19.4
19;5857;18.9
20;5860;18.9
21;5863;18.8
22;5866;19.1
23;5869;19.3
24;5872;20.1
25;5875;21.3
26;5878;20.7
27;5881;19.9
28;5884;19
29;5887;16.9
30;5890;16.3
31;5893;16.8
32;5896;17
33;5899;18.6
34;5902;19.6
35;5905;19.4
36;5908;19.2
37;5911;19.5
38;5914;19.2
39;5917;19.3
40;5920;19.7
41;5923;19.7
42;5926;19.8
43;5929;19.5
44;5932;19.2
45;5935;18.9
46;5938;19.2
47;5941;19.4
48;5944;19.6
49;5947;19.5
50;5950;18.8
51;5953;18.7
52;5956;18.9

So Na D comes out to 1.8 A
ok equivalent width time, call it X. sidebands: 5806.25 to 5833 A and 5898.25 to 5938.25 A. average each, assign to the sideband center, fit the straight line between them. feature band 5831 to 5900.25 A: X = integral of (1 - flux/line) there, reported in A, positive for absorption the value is 1.5 A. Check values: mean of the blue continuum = 19.9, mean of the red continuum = 19.4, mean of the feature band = 19.2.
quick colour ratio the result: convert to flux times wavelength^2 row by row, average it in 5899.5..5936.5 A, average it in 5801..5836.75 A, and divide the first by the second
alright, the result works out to 1.01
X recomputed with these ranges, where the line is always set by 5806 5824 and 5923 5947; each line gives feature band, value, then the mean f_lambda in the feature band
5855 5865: 0.47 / 18.9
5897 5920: 0.37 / 19.2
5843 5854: -0.01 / 19.9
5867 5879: -0.31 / 20.3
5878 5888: 0.36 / 19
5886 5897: 1.64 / 16.7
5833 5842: -0.14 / 20.3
